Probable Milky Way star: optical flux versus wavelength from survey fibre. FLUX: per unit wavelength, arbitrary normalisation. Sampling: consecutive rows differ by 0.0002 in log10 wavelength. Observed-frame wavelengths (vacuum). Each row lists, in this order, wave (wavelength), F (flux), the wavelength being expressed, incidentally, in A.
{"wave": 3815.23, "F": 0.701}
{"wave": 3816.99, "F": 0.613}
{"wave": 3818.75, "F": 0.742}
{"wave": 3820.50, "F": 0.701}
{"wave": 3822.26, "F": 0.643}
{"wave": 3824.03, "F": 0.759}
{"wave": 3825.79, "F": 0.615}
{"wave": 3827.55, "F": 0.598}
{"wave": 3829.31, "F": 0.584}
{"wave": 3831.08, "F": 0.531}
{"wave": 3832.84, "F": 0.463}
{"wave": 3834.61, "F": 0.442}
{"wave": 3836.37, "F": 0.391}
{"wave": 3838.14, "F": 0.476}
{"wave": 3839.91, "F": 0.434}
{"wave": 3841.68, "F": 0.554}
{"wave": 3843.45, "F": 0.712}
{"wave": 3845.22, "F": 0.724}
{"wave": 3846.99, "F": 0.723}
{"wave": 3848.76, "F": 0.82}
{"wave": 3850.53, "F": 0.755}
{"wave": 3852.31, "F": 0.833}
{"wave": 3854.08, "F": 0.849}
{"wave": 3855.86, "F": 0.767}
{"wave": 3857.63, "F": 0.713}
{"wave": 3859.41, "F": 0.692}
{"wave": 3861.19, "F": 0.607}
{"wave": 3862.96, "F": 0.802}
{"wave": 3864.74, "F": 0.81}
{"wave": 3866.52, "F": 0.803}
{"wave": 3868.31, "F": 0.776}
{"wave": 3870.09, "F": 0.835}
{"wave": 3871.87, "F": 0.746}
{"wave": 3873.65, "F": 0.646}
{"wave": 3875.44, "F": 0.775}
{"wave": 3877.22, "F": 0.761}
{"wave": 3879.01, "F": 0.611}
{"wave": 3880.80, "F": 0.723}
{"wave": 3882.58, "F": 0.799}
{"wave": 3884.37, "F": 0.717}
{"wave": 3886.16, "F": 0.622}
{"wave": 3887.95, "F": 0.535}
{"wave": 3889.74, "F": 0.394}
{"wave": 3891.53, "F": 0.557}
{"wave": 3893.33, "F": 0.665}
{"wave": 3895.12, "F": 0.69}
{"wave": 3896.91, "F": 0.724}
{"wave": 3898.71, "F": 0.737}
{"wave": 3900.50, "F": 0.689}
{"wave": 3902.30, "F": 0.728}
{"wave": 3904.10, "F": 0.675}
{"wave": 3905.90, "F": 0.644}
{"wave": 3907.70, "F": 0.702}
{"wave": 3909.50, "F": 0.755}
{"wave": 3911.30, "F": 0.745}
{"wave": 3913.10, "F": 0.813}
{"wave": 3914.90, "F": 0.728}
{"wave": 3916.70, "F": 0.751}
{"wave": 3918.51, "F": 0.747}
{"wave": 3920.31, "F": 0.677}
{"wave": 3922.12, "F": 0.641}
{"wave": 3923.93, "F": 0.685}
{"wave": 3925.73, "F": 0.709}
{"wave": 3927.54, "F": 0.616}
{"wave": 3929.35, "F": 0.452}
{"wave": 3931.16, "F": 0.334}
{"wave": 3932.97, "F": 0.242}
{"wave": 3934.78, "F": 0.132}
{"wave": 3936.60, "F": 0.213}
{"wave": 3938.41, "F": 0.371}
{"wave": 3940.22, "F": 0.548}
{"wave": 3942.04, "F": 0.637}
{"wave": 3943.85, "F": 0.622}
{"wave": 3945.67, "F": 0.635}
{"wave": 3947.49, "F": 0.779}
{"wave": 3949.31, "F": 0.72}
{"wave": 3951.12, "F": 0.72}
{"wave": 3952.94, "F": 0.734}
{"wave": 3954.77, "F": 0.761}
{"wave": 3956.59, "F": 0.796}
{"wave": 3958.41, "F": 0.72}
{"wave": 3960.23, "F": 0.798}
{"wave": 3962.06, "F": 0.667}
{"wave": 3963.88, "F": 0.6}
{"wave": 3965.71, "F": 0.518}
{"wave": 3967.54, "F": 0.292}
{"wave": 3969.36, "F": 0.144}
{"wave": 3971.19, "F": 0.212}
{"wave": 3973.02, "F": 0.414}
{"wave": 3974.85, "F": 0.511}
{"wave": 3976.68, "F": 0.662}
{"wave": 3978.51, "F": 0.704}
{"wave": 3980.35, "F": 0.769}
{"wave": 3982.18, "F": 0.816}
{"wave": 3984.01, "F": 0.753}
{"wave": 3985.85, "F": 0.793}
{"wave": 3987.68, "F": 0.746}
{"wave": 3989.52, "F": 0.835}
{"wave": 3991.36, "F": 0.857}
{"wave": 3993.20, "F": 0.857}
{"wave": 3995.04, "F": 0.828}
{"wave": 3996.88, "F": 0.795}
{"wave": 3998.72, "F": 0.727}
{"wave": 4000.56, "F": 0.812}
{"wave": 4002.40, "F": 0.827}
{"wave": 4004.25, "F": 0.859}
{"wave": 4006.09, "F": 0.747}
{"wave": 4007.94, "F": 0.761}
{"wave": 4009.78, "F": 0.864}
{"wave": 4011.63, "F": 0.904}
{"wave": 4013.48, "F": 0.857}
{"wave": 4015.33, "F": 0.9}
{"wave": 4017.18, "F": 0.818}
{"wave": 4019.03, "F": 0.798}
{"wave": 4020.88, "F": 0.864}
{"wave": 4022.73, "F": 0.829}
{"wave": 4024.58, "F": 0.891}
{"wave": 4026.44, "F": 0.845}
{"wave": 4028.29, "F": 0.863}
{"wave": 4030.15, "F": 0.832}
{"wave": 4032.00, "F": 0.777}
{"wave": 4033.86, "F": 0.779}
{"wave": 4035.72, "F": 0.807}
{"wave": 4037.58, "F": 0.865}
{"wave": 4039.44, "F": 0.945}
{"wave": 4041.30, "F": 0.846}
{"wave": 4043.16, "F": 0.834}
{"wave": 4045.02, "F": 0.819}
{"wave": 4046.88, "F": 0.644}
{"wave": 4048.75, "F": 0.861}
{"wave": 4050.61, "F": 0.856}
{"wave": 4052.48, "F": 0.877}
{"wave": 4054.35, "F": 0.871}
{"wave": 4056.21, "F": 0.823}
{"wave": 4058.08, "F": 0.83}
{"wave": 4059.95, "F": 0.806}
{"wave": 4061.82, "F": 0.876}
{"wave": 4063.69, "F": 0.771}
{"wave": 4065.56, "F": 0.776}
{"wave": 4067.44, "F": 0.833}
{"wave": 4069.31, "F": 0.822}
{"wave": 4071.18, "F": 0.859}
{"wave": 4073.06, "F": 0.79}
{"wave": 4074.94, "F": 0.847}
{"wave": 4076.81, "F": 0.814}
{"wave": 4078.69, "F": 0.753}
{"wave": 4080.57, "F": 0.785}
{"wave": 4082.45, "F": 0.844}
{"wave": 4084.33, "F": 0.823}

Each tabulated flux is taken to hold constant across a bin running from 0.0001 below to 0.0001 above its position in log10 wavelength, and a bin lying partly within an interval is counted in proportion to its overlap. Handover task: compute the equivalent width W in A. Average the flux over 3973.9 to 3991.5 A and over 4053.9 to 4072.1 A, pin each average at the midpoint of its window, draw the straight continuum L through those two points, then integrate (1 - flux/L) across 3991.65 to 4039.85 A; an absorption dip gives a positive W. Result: -3.6 A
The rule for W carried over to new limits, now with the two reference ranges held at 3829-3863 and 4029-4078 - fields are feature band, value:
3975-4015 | -1.09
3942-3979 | 7.04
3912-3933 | 2.22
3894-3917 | -0.88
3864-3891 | -1.32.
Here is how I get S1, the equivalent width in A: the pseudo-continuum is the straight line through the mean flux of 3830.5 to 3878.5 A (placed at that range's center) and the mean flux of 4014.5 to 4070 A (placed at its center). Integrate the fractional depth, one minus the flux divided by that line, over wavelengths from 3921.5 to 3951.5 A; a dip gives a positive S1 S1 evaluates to 8.8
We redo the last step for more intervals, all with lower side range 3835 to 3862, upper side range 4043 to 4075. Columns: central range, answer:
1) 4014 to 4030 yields -1.1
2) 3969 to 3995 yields 3.4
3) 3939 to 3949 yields 1.3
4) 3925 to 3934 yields 3.3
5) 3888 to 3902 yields 1.3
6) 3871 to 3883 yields -0.6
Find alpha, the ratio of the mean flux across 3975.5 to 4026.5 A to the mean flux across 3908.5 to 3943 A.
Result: 1.42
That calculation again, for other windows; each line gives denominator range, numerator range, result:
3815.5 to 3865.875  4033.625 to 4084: 1.25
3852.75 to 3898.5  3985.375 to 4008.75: 1.14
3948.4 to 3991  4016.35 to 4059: 1.30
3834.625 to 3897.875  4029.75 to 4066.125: 1.21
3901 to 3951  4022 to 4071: 1.37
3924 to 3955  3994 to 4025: 1.53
